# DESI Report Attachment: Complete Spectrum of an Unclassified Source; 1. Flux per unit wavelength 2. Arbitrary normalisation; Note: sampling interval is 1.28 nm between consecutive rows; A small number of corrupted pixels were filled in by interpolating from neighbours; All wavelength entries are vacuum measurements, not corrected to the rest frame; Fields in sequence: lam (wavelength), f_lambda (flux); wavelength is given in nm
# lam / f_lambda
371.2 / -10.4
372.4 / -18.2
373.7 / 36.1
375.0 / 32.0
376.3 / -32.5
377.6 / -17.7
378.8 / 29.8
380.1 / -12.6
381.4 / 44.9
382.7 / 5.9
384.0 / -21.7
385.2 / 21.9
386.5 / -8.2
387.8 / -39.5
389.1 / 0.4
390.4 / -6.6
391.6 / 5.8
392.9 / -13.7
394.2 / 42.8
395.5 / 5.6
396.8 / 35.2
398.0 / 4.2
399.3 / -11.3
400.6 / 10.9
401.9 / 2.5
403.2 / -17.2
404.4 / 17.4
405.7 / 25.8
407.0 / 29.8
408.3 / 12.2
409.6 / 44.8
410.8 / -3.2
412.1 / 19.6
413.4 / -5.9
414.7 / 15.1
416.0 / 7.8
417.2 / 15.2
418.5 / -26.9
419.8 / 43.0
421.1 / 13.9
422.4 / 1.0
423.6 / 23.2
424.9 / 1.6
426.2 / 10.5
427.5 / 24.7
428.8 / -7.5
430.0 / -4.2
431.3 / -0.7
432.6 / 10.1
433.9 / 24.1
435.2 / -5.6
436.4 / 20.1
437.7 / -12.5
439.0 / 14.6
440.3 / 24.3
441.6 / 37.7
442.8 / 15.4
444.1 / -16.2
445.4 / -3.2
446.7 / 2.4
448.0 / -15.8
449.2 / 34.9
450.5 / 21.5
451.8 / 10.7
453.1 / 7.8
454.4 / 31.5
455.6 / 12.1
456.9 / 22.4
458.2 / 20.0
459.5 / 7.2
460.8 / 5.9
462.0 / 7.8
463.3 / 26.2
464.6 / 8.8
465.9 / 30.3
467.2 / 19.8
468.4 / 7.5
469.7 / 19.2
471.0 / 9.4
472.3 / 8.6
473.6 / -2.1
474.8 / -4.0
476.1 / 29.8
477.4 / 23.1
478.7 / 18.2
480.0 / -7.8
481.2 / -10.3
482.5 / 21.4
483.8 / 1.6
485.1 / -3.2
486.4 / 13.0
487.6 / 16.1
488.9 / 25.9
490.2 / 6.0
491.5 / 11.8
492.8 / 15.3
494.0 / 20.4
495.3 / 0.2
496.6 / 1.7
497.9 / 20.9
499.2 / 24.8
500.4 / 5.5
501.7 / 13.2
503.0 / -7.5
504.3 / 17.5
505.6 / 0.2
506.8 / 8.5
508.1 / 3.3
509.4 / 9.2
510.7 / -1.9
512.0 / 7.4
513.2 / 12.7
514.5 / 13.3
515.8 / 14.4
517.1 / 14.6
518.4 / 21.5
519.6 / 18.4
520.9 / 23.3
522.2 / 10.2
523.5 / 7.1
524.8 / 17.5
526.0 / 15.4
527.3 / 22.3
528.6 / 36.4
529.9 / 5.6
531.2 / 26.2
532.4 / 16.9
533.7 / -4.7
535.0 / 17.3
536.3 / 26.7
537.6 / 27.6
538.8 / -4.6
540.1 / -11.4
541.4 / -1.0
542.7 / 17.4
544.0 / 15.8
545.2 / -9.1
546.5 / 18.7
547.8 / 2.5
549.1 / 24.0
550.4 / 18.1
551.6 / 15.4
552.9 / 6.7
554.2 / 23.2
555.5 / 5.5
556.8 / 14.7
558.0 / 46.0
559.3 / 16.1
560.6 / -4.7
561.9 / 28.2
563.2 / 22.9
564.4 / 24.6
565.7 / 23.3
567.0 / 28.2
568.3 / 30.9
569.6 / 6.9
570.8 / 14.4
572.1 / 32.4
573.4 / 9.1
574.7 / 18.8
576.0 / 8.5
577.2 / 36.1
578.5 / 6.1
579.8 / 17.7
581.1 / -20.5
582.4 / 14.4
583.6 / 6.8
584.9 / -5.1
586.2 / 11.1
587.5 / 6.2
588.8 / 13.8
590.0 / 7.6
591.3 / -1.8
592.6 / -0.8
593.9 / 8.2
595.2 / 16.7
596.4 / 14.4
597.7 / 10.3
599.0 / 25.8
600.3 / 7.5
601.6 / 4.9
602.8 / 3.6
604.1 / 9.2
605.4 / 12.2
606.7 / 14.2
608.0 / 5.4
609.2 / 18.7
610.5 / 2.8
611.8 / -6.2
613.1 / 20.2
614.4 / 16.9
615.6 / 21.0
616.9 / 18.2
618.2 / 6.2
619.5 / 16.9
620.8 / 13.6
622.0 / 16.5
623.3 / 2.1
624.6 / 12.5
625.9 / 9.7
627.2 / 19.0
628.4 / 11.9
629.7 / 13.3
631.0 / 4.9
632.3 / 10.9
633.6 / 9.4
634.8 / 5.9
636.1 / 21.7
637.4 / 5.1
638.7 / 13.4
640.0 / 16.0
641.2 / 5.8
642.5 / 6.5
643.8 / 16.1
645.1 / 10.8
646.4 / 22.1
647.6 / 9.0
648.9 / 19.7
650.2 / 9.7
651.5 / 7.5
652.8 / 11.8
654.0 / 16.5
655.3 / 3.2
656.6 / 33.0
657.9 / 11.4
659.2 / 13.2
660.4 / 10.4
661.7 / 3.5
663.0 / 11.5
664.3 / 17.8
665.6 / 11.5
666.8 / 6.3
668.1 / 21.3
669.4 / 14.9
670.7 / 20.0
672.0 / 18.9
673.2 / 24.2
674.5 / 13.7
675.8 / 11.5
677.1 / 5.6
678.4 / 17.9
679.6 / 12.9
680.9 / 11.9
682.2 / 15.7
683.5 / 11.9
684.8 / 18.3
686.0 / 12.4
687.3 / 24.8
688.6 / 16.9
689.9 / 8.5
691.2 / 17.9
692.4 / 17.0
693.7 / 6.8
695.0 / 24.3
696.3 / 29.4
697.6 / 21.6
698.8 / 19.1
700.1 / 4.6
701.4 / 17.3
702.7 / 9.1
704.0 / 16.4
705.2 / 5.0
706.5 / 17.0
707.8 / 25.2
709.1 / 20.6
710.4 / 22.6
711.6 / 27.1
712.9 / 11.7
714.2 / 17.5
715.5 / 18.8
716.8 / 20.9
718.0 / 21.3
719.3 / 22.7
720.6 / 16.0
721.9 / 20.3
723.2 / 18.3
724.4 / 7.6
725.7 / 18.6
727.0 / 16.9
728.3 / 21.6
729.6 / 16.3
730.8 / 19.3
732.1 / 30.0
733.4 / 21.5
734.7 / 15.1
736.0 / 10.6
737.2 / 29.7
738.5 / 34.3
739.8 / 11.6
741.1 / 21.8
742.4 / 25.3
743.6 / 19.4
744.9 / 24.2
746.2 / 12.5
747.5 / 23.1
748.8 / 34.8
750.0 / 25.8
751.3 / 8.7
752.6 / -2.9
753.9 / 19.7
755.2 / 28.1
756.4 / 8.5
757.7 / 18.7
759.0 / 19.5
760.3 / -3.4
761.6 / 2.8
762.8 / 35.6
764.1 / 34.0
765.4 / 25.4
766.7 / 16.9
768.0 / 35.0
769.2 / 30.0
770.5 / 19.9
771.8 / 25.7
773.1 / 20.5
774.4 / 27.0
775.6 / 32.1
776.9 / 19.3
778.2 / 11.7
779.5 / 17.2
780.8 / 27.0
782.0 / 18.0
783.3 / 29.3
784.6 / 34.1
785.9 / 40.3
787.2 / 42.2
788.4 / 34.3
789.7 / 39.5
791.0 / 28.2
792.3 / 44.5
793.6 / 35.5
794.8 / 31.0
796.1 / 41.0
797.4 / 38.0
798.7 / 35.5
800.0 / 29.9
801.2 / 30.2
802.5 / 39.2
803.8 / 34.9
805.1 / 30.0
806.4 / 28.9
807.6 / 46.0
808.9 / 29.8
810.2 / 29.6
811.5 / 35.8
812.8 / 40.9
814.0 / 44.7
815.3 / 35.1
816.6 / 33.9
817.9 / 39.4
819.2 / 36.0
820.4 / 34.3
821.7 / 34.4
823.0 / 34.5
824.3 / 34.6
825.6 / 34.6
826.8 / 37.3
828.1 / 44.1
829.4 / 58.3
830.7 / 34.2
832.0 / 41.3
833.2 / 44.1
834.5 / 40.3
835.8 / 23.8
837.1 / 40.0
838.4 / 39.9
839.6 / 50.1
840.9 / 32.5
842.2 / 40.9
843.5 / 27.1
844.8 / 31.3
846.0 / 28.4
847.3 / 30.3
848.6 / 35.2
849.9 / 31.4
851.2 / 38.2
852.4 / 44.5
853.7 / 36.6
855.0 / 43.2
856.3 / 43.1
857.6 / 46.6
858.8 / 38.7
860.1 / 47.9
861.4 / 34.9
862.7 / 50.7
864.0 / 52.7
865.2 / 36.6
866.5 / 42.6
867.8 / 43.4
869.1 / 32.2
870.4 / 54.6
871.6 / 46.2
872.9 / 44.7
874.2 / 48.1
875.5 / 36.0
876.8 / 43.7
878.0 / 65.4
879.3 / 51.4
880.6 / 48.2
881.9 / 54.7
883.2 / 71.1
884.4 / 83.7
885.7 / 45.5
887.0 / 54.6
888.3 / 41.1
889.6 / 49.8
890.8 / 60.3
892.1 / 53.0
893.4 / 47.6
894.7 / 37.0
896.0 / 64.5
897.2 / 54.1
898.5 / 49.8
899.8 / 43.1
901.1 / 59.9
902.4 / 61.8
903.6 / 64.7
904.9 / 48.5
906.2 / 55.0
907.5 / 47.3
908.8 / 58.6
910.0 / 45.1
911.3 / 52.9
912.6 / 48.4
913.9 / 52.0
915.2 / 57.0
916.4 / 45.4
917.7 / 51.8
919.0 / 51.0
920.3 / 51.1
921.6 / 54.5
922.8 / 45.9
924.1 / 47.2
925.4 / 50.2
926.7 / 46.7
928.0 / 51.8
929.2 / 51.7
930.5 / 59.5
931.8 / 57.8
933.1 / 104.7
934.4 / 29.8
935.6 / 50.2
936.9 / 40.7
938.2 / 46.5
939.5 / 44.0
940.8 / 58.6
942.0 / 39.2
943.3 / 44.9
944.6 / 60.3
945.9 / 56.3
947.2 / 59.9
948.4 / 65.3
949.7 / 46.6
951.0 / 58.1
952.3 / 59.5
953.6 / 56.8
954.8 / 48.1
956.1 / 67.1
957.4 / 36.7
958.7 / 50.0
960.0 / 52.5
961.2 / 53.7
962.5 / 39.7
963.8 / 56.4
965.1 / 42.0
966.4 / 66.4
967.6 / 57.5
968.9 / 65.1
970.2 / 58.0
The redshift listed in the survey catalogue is 0.963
